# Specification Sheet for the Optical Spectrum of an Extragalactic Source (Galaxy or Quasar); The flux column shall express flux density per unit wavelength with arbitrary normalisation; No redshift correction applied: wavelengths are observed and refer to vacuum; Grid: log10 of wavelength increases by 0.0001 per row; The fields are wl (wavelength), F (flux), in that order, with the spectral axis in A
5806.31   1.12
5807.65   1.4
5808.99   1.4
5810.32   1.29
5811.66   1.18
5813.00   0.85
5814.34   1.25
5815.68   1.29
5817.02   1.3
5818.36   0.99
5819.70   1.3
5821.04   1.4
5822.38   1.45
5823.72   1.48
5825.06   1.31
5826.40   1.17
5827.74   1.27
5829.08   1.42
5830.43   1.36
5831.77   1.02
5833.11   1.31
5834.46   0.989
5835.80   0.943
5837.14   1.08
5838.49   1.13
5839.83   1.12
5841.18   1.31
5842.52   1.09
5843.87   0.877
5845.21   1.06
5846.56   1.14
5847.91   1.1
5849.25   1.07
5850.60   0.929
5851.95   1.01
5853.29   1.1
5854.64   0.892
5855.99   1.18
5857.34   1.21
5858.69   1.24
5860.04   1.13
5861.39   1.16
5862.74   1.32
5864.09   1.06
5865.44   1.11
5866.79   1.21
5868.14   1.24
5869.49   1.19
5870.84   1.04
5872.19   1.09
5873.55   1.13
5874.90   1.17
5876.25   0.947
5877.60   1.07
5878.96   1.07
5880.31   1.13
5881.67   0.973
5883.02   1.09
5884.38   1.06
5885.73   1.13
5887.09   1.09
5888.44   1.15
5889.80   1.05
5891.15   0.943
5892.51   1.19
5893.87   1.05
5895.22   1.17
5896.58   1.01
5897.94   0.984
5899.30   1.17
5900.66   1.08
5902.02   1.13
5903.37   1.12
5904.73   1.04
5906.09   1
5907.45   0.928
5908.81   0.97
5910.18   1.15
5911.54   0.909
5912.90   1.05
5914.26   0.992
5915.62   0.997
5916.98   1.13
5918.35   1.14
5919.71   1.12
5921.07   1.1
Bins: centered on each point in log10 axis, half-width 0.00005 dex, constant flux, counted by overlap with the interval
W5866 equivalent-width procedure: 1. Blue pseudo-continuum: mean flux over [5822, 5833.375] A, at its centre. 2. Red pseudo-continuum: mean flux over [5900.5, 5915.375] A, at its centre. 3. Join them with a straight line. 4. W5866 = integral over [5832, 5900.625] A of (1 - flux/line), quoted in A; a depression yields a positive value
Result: 4.3 A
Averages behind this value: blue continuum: 1.31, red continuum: 1.03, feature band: 1.1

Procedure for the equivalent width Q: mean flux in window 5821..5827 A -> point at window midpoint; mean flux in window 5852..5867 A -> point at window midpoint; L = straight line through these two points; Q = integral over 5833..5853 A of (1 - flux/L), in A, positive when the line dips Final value 2.8 A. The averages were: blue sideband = 1.36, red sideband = 1.14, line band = 1.07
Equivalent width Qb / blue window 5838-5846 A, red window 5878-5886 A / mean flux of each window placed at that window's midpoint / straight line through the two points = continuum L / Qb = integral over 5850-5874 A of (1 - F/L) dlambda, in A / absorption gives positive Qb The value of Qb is -0.9 A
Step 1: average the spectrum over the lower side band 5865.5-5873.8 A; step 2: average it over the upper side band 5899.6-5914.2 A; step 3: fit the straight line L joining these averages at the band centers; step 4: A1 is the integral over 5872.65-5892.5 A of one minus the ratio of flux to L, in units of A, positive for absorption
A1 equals 0.61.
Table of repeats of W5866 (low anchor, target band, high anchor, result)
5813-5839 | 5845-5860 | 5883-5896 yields 1.05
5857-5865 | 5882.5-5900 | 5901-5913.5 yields 0.03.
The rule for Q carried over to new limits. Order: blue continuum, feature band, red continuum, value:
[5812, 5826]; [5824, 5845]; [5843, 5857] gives -0.2 A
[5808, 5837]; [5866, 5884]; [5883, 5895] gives 0.3 A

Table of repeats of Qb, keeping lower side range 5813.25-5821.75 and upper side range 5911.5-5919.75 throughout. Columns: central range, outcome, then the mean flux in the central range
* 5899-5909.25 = 0.2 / 1.05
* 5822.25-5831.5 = -0.9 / 1.33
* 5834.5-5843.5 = 0.8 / 1.1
